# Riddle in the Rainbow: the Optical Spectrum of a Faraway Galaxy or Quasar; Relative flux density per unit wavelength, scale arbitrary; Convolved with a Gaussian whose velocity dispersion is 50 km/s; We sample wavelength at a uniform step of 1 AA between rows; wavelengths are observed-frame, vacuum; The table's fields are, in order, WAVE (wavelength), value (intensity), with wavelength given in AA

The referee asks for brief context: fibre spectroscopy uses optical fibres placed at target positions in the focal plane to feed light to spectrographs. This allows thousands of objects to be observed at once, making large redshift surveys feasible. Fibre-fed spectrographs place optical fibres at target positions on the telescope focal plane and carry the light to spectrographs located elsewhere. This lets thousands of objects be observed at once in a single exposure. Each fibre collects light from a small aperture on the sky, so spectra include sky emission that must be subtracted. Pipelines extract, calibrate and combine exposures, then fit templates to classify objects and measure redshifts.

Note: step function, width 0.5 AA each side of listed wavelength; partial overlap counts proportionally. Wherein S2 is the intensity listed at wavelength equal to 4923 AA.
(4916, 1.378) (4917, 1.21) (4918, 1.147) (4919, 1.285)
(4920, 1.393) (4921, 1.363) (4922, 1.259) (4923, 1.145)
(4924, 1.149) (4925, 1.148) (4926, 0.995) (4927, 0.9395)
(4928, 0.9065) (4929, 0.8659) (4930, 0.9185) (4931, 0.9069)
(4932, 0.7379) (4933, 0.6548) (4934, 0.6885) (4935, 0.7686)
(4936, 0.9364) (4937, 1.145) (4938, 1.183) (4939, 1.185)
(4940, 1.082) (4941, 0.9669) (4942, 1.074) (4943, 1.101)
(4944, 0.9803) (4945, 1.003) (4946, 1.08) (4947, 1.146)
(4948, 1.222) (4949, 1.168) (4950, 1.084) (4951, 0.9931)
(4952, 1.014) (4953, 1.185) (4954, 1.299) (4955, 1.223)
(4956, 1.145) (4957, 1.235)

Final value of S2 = 1.145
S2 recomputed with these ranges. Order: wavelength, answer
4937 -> 1.145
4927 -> 0.9395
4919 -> 1.285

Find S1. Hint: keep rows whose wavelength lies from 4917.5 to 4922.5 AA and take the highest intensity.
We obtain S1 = 1.393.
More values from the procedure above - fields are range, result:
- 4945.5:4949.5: 1.222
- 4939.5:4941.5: 1.082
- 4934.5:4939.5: 1.185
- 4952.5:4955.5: 1.299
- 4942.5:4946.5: 1.101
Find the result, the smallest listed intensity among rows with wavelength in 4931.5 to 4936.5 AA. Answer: 0.6548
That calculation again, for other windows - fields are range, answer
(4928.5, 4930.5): 0.8659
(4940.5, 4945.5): 0.9669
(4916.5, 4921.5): 1.147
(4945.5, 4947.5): 1.08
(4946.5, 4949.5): 1.146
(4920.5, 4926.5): 0.995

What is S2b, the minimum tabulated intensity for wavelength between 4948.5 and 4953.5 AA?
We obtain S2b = 0.9931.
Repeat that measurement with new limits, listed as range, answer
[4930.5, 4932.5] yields 0.7379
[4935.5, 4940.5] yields 0.9364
